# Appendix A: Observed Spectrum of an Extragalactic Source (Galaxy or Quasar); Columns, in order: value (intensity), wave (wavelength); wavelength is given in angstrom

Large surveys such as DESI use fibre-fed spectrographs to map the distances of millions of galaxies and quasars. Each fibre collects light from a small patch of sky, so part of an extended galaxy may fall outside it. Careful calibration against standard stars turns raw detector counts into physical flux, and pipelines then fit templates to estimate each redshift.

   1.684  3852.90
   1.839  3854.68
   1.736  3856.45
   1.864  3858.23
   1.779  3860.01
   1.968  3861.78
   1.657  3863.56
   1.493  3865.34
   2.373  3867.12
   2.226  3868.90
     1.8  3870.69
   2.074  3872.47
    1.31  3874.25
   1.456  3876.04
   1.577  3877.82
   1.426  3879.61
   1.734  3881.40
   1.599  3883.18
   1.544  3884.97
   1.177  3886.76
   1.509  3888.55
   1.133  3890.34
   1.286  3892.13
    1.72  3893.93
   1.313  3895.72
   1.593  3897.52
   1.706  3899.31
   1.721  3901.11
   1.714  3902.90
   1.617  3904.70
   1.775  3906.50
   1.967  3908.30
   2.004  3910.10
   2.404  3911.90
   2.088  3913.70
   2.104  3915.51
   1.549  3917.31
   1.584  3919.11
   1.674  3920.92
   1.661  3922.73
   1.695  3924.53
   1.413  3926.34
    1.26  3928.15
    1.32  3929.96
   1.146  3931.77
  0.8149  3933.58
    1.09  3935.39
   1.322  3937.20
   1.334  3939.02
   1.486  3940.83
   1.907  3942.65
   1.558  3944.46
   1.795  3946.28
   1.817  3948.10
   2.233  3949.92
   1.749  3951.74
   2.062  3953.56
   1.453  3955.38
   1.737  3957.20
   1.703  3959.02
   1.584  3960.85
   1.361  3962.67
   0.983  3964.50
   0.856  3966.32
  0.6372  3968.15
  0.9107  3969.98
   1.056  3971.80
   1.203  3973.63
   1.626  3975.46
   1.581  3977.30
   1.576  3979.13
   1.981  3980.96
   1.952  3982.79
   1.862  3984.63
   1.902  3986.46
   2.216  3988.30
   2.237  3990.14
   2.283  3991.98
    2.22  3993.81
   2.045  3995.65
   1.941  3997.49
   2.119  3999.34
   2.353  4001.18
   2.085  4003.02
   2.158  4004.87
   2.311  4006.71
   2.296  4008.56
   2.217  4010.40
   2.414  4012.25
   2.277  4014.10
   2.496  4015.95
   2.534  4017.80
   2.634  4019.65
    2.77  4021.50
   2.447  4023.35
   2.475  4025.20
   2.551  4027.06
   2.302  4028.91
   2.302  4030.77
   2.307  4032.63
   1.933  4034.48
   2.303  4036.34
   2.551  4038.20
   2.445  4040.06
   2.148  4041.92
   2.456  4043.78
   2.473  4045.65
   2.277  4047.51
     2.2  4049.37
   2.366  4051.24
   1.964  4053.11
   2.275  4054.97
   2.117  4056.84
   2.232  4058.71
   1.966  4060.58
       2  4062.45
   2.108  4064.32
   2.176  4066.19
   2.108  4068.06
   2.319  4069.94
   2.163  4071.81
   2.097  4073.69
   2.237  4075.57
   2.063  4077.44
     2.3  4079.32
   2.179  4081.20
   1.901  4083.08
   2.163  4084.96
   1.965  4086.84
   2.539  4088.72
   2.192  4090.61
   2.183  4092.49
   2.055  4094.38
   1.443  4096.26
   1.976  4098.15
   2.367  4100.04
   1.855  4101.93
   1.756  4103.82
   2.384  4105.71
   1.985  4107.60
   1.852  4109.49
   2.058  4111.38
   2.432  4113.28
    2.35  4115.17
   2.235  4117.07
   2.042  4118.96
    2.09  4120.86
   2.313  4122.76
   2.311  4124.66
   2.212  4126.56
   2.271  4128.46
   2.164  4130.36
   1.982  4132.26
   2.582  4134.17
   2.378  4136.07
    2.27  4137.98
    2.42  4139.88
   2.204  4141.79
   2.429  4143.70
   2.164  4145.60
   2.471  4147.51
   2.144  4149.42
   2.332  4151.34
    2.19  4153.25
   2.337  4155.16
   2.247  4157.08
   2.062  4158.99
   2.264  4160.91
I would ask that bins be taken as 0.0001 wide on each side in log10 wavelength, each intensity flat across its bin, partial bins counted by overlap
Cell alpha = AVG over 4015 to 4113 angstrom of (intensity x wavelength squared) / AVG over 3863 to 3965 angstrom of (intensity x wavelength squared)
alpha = 1.5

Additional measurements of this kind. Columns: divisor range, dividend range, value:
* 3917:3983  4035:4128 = 1.57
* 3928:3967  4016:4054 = 1.67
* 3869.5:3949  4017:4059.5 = 1.58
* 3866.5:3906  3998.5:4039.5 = 1.56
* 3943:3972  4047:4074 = 1.53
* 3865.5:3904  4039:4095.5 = 1.48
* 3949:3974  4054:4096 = 1.62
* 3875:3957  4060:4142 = 1.47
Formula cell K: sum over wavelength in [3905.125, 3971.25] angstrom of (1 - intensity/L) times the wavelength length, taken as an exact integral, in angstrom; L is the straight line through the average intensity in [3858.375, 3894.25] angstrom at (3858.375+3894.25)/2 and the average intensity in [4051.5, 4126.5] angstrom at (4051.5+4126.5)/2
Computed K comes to 8.4 angstrom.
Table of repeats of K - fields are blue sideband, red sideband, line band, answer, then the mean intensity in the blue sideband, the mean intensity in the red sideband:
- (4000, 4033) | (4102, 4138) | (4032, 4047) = 0.1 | 2.38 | 2.18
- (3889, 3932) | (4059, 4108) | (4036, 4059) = -3.3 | 1.65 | 2.1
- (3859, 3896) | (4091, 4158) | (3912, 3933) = 1.5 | 1.63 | 2.19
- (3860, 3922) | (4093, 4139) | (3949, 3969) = 3.7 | 1.7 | 2.14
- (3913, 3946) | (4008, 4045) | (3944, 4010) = 6.0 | 1.5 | 2.39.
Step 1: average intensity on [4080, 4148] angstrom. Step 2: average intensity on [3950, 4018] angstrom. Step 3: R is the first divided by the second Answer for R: 1.2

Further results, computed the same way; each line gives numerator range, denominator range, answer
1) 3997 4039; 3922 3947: 1.66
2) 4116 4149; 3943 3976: 1.54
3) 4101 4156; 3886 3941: 1.42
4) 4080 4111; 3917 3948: 1.41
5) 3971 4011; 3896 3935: 1.20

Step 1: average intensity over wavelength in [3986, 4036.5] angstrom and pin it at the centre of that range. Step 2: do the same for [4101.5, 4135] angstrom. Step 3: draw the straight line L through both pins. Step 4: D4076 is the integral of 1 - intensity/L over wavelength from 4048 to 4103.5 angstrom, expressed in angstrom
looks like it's 2.44 angstrom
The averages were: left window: 2.29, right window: 2.16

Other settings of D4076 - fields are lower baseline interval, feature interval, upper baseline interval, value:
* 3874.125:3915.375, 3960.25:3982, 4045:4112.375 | 6.64 angstrom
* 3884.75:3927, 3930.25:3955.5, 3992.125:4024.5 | 4.72 angstrom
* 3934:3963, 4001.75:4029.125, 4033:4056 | -4.11 angstrom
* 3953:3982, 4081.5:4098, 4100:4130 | -0.30 angstrom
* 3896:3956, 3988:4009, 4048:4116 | -3.54 angstrom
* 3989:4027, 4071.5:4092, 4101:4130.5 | 0.33 angstrom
